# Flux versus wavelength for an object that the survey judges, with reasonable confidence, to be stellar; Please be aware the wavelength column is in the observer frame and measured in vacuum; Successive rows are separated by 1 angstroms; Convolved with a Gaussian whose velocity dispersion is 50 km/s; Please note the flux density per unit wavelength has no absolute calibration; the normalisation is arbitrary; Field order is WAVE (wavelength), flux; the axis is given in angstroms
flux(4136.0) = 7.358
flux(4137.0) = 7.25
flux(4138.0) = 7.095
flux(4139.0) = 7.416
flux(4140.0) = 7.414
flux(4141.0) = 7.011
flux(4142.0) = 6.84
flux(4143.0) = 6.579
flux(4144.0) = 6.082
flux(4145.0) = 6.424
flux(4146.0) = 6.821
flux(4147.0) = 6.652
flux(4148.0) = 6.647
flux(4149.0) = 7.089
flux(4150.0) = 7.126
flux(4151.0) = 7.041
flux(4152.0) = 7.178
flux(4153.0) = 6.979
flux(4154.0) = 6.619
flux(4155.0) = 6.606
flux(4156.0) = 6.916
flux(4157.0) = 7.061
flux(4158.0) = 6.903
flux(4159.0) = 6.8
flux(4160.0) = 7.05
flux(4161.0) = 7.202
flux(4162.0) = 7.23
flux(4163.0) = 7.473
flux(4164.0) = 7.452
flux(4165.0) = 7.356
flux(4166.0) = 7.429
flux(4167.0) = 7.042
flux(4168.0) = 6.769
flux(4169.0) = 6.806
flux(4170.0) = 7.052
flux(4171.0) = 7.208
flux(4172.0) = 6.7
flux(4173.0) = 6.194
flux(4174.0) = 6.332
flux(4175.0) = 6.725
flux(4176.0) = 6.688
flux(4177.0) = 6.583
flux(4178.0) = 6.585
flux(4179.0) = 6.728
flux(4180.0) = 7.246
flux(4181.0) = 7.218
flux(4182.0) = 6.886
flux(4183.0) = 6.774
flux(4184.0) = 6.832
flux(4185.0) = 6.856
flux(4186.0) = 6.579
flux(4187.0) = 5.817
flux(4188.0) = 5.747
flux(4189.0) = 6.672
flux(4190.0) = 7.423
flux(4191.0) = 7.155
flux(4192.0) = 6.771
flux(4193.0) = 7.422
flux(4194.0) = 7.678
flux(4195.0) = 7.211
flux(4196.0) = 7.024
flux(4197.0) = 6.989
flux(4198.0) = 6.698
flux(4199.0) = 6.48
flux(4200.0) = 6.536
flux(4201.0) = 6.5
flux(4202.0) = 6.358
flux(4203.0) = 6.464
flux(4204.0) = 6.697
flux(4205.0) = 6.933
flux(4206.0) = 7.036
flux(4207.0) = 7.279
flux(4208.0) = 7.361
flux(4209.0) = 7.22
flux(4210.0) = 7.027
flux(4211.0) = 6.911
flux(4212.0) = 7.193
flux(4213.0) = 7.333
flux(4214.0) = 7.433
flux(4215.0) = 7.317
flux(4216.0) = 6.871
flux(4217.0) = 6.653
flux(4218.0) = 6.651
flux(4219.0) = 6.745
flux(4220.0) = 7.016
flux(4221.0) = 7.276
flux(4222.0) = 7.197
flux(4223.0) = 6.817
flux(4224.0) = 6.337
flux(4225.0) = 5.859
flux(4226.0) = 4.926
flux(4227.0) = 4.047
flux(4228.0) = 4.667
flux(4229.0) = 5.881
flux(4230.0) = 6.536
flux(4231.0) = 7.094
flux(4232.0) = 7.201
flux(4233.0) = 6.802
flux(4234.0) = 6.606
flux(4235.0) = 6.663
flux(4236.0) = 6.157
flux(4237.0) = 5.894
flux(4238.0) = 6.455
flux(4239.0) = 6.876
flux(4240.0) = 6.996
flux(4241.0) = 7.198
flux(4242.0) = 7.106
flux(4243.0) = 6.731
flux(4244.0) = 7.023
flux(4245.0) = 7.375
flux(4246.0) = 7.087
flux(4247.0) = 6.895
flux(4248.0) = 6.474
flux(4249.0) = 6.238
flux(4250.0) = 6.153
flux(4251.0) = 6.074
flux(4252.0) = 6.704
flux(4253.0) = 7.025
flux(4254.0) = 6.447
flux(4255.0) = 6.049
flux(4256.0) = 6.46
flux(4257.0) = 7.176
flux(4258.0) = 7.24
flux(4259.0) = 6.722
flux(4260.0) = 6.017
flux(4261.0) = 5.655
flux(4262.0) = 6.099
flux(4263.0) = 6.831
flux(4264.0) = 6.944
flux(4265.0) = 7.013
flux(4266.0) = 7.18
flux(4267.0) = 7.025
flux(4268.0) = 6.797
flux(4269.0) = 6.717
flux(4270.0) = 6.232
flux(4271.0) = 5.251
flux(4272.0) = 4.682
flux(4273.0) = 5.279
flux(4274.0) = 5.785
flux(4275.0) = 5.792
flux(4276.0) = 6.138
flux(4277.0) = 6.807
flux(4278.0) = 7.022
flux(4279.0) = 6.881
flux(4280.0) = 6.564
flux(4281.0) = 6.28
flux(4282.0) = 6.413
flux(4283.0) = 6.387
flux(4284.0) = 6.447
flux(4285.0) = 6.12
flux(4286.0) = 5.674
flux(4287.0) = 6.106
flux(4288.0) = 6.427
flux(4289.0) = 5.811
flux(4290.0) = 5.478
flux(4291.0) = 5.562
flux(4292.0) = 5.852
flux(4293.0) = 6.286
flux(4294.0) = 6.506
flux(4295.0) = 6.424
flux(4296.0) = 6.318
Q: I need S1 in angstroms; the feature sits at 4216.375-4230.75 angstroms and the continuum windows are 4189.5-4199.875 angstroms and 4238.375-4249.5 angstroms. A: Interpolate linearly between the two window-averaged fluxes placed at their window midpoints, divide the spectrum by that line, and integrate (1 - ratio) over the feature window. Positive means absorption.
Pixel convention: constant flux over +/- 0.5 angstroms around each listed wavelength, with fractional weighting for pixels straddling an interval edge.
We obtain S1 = 1.6 angstroms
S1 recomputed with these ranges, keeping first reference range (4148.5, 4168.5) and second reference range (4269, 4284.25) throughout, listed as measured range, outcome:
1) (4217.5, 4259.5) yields -0.7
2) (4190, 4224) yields -1.5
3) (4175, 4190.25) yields 0.4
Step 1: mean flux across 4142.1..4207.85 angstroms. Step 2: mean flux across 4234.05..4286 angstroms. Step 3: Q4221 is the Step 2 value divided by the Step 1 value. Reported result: 0.9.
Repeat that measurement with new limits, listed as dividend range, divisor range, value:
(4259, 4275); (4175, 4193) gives 0.92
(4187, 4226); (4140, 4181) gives 1.00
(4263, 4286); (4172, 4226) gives 0.93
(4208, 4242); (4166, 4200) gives 0.97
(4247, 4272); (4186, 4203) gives 0.96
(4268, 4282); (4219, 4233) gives 0.98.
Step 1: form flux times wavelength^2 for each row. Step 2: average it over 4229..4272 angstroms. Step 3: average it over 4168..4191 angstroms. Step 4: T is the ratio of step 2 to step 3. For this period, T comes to 1.02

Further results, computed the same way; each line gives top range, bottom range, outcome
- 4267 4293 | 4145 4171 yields 0.93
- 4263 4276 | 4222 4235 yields 1.04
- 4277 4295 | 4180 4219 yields 0.94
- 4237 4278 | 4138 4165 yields 0.98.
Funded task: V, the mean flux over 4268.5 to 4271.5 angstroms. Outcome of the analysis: 6.07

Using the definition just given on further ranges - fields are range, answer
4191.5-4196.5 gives 7.22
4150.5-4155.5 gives 6.88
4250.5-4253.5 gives 6.6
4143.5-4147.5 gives 6.49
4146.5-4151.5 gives 6.91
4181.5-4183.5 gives 6.83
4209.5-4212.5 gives 7.04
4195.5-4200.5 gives 6.75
